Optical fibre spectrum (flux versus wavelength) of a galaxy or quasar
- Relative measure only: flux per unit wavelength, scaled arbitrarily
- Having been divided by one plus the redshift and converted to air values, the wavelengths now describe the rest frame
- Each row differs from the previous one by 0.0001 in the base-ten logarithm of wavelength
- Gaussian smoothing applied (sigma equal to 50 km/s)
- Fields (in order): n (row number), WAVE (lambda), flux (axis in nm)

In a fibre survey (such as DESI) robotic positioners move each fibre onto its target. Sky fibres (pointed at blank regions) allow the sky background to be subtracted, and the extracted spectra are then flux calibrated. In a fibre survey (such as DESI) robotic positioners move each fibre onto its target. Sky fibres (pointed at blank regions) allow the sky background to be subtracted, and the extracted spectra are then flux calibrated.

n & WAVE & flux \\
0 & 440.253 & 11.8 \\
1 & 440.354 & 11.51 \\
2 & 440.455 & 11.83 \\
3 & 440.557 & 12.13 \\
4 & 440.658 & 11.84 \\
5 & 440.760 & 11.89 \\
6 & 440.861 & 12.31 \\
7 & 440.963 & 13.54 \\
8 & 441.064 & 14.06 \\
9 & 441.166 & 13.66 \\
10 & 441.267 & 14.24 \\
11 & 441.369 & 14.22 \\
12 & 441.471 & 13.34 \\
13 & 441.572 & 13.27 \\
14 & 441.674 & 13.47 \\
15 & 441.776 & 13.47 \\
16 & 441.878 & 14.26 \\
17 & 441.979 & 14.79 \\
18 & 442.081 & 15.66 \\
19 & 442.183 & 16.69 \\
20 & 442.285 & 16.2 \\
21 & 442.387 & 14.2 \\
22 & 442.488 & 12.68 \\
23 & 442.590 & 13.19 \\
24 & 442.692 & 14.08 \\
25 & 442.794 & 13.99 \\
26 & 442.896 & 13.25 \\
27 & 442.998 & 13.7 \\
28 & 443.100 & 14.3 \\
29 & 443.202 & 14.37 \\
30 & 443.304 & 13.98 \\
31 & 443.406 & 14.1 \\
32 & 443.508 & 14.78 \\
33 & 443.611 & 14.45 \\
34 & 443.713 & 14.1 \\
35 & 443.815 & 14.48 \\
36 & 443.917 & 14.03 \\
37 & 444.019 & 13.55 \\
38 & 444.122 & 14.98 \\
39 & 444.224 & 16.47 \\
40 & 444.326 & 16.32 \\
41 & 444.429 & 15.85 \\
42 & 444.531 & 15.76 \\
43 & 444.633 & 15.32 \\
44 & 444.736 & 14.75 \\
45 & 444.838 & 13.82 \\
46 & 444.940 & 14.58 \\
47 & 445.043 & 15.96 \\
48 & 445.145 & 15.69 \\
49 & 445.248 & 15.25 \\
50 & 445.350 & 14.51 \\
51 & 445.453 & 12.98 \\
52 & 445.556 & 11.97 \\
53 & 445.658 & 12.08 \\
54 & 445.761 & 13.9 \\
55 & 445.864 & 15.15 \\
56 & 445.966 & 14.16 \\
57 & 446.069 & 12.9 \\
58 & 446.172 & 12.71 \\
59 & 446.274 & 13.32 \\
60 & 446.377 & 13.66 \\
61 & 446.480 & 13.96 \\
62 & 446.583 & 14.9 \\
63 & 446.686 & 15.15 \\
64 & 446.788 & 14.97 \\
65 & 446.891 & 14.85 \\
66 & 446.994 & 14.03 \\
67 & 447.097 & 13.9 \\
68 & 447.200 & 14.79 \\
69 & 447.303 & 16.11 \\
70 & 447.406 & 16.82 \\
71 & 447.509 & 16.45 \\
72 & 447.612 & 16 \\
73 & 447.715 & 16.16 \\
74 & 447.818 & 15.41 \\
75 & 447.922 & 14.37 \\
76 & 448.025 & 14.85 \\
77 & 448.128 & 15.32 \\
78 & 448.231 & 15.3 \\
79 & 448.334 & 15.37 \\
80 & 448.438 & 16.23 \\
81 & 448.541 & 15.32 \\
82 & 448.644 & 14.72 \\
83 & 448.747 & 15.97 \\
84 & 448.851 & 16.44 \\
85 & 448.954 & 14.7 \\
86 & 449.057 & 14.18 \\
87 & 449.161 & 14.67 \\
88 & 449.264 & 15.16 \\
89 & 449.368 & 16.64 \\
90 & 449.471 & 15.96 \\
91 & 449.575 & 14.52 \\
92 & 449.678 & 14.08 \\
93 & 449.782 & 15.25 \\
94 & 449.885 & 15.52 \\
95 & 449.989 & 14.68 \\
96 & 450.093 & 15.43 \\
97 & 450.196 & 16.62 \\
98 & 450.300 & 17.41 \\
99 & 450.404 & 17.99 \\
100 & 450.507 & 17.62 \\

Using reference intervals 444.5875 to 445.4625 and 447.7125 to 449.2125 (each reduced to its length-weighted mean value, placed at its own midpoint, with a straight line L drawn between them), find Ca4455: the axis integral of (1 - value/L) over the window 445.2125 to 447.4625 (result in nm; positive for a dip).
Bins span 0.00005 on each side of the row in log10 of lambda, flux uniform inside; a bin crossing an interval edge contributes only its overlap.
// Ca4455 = 0.12 nm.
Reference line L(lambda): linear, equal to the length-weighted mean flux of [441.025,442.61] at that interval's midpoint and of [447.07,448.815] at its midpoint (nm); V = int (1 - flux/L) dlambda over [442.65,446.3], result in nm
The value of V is 0.111 nm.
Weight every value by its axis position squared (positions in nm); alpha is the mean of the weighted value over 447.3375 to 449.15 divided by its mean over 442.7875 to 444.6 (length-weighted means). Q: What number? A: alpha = 1.08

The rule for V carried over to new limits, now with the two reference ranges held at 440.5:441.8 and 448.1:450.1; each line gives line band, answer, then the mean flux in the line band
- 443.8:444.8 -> -0.08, 15.2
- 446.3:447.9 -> -0.04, 15.1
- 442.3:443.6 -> -0.03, 14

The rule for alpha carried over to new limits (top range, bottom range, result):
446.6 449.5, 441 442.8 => 1.11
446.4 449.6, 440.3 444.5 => 1.12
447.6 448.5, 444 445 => 1.03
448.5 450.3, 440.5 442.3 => 1.15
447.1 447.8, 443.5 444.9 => 1.08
